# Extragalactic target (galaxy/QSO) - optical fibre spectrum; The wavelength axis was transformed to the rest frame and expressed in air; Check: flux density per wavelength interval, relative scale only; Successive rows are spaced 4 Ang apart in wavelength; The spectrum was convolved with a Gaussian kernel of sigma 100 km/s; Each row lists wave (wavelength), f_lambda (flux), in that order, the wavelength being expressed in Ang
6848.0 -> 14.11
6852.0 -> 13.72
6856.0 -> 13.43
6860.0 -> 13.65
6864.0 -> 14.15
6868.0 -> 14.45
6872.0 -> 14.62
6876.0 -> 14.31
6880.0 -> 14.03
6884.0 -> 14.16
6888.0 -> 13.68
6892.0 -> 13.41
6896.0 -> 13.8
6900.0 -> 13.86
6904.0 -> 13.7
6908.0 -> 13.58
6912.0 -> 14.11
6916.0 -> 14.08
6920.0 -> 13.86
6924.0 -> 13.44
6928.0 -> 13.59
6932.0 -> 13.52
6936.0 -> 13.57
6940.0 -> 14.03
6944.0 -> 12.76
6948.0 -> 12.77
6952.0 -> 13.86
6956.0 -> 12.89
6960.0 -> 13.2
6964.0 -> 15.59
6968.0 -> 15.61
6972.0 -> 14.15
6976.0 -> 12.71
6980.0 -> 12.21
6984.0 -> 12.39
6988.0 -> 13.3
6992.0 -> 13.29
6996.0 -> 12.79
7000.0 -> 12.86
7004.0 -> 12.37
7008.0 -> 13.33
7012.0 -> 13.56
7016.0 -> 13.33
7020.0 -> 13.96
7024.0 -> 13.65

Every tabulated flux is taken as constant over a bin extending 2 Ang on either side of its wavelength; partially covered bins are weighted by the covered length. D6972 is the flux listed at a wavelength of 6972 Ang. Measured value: 14.15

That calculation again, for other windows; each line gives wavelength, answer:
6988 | 13.3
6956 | 12.89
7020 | 13.96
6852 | 13.72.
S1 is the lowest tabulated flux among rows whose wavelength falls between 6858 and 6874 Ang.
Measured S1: 13.65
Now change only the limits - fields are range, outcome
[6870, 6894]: 13.41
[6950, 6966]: 12.89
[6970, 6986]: 12.21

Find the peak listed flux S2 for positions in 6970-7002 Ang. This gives 14.15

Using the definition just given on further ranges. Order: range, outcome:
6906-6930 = 14.11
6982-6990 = 13.3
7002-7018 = 13.56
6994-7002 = 12.86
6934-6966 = 15.59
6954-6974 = 15.61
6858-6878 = 14.62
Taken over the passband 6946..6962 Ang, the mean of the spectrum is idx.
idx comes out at 13.2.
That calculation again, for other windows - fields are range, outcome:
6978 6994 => 12.8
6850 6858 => 13.6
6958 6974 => 14.6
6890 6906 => 13.7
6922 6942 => 13.6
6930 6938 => 13.5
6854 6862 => 13.5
